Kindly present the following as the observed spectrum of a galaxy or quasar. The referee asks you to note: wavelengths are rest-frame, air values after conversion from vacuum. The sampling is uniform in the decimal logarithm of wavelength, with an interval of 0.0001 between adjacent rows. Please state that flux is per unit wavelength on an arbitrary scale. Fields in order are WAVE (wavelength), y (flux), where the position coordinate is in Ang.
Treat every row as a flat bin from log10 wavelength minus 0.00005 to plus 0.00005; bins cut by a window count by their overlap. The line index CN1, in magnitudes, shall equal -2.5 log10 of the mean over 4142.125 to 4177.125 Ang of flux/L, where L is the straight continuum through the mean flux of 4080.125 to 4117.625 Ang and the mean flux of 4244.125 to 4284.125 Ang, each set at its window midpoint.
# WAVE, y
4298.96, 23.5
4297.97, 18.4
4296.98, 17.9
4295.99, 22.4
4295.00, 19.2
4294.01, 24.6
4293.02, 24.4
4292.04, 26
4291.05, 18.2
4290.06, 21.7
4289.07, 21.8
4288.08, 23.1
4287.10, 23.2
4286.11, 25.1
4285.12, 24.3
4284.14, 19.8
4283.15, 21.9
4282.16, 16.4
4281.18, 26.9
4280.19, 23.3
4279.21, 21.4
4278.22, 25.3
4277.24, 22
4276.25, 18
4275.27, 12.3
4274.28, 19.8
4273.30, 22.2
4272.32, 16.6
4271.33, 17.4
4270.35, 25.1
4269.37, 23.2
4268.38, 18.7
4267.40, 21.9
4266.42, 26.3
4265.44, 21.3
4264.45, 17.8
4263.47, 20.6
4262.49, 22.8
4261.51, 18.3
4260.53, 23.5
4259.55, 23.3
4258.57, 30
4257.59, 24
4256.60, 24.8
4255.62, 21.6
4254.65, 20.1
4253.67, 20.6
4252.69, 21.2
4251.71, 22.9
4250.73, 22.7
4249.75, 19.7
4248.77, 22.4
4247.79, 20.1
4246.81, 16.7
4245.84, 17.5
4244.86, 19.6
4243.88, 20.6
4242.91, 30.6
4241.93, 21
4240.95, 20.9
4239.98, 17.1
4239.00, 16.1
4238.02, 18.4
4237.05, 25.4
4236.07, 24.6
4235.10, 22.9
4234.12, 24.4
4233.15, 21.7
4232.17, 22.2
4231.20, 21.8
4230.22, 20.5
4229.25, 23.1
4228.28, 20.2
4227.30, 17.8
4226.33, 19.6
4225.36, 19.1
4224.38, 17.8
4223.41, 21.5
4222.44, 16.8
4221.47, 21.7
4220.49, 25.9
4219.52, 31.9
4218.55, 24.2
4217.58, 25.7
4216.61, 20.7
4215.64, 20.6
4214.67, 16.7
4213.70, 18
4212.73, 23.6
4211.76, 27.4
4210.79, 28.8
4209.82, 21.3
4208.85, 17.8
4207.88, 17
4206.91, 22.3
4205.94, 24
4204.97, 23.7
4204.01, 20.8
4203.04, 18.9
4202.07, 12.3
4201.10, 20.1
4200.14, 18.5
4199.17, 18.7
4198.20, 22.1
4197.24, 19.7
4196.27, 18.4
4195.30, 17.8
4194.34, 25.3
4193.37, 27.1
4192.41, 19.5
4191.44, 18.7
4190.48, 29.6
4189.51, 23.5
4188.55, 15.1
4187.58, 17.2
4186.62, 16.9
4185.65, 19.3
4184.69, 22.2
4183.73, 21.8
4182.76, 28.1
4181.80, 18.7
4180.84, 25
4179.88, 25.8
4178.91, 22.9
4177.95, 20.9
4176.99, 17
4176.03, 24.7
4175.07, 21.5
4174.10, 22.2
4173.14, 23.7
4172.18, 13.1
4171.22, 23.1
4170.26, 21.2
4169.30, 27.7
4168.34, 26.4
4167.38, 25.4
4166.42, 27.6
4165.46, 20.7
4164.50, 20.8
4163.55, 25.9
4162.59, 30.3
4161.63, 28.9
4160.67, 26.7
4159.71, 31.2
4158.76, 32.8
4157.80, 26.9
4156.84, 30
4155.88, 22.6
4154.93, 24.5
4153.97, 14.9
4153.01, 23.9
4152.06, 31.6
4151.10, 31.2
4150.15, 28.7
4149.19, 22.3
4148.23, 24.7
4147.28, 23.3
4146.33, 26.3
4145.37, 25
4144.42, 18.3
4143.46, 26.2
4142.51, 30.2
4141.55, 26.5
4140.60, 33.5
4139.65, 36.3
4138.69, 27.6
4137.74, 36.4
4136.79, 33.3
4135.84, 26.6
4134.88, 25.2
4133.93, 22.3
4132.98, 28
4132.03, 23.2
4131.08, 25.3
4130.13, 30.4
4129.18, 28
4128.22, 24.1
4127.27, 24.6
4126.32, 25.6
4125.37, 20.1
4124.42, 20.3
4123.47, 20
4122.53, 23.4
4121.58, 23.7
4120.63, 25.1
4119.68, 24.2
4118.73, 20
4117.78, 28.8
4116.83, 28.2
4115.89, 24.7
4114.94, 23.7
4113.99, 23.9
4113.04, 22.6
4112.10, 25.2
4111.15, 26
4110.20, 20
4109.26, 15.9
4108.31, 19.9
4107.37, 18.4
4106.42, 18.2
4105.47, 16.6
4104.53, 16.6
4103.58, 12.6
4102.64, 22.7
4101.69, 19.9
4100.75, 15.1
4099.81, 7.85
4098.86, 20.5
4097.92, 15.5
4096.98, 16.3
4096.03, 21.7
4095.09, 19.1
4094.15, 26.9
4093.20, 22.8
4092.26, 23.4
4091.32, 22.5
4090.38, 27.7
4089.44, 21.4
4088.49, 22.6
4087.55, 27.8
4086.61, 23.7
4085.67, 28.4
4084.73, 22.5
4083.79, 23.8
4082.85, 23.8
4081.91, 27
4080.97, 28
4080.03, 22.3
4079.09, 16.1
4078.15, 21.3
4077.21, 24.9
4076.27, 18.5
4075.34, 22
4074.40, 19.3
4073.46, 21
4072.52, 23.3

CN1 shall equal -0.16 mag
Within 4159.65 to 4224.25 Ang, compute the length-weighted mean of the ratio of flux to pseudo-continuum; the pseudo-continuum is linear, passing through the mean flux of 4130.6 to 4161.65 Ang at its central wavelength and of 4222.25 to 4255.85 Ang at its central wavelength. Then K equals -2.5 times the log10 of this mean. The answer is 0.09 mag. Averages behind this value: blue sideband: 27.1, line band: 22.2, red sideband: 20.9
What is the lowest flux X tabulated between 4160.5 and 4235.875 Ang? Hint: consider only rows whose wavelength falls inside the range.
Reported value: 12.3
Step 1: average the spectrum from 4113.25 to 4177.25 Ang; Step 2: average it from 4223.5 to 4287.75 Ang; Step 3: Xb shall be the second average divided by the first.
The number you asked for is 0.84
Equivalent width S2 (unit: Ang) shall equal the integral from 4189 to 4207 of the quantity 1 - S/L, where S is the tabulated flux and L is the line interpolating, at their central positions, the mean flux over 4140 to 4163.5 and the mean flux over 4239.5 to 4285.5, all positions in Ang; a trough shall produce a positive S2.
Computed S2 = 2.5 Ang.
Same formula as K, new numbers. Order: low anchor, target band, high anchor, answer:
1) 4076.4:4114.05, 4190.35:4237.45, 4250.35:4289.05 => 0.00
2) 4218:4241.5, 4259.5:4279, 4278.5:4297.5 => 0.06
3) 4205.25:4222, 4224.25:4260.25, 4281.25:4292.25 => 0.05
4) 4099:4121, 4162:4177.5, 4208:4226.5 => -0.09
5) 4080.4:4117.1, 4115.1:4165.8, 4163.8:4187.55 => -0.19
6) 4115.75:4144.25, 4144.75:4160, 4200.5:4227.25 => -0.05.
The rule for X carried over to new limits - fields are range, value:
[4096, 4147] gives 7.85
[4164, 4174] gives 13.1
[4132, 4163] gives 14.9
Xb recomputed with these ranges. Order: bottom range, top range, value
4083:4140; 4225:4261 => 0.93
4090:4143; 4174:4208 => 0.90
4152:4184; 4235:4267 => 0.89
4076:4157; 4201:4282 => 0.91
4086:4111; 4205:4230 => 1.09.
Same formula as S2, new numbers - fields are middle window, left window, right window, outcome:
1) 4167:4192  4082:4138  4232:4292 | 0.3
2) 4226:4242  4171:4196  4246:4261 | 0.7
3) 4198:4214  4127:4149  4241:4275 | 2.0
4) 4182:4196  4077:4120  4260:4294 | 0.1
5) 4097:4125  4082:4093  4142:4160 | 4.9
